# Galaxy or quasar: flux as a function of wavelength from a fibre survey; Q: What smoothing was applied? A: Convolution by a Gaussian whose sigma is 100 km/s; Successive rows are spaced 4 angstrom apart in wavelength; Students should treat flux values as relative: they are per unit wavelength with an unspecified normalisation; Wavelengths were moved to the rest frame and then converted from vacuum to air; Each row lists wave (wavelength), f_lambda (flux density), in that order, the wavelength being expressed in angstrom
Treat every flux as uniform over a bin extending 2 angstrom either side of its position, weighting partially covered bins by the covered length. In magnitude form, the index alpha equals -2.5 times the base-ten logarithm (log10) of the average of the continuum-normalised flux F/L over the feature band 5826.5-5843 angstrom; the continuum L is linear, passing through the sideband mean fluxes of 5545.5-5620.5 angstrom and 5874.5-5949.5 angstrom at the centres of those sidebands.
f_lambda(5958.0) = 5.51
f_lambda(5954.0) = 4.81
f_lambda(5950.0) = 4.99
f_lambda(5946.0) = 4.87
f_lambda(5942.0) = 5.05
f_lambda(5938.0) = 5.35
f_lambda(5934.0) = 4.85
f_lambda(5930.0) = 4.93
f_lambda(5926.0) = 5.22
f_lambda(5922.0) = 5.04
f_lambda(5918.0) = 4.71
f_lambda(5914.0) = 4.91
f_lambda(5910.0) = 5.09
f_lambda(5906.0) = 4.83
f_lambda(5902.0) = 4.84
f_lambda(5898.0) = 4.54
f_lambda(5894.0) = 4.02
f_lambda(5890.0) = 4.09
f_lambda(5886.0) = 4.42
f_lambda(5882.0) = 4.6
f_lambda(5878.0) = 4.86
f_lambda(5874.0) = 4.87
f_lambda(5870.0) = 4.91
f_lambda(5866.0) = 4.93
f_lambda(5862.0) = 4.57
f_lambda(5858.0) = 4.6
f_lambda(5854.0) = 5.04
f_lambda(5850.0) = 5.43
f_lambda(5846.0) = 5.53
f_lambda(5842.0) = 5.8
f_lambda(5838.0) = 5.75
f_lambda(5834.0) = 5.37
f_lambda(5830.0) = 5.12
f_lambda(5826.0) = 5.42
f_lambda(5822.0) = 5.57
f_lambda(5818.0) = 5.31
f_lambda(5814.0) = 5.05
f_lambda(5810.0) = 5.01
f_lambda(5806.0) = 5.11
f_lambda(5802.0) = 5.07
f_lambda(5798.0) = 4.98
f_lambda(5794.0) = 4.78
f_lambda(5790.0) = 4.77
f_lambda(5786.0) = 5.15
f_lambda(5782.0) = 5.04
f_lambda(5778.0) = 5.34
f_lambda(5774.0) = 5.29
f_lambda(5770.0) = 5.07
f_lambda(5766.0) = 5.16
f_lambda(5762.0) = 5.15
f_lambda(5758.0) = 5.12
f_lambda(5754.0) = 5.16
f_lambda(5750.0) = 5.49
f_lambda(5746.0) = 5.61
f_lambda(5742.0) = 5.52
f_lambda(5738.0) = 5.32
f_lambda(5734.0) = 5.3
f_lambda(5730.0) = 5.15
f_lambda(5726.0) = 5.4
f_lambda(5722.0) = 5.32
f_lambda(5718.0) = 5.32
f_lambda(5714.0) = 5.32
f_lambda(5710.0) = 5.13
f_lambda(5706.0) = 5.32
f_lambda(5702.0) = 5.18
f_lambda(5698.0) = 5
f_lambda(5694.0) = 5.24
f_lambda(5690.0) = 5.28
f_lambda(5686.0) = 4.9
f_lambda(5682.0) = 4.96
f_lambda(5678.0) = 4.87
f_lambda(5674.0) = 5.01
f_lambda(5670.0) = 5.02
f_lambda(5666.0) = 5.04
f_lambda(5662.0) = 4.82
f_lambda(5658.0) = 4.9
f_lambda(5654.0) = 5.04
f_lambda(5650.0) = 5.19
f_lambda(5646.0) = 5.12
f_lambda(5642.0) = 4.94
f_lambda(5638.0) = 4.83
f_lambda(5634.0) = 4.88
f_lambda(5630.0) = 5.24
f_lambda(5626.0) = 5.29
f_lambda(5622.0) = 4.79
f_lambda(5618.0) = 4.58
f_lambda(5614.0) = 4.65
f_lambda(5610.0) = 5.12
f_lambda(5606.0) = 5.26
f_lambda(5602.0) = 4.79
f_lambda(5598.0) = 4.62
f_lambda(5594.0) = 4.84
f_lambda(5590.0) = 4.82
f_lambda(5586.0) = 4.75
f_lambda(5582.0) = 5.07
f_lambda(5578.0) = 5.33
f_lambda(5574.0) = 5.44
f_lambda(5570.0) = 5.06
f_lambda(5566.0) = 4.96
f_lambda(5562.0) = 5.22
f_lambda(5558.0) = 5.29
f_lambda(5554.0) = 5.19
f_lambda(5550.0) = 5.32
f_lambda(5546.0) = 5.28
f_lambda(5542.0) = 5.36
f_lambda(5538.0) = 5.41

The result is -0.13 mag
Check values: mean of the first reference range 5.02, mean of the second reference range 4.8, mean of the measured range 5.48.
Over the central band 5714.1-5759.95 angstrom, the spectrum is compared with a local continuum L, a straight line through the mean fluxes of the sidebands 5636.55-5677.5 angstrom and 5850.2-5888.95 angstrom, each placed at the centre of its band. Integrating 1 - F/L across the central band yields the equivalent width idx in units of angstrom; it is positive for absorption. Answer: -4.0 angstrom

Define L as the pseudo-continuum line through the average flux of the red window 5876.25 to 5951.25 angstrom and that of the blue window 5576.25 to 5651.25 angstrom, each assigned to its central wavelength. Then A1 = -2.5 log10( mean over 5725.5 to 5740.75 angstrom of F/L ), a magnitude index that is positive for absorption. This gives -0.09 mag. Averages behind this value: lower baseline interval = 4.95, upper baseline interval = 4.8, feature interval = 5.29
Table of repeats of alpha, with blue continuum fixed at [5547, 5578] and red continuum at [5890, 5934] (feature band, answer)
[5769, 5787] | -0.050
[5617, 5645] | 0.039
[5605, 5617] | 0.044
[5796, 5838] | -0.070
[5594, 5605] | 0.086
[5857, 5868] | 0.031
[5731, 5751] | -0.090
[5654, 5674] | 0.029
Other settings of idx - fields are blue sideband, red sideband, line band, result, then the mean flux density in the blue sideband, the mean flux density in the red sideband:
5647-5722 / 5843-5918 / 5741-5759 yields -1.4 angstrom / 5.09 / 4.79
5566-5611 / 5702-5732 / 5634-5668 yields 1.0 angstrom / 5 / 5.27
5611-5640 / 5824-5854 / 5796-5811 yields 0.9 angstrom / 4.9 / 5.46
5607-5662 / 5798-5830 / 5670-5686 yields 0.2 angstrom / 4.97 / 5.2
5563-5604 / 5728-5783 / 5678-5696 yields 0.3 angstrom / 4.97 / 5.27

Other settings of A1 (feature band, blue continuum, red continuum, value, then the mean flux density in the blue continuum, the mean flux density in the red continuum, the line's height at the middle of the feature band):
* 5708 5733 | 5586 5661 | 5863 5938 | -0.09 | 4.93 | 4.77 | 4.88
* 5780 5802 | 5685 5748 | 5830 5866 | 0.06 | 5.28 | 5.23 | 5.25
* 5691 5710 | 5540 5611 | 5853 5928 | -0.05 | 5.1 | 4.74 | 4.95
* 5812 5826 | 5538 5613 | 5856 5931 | -0.11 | 5.1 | 4.73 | 4.82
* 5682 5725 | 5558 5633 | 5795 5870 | -0.02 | 5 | 5.19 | 5.08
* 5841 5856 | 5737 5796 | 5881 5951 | -0.09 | 5.2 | 4.8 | 4.98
